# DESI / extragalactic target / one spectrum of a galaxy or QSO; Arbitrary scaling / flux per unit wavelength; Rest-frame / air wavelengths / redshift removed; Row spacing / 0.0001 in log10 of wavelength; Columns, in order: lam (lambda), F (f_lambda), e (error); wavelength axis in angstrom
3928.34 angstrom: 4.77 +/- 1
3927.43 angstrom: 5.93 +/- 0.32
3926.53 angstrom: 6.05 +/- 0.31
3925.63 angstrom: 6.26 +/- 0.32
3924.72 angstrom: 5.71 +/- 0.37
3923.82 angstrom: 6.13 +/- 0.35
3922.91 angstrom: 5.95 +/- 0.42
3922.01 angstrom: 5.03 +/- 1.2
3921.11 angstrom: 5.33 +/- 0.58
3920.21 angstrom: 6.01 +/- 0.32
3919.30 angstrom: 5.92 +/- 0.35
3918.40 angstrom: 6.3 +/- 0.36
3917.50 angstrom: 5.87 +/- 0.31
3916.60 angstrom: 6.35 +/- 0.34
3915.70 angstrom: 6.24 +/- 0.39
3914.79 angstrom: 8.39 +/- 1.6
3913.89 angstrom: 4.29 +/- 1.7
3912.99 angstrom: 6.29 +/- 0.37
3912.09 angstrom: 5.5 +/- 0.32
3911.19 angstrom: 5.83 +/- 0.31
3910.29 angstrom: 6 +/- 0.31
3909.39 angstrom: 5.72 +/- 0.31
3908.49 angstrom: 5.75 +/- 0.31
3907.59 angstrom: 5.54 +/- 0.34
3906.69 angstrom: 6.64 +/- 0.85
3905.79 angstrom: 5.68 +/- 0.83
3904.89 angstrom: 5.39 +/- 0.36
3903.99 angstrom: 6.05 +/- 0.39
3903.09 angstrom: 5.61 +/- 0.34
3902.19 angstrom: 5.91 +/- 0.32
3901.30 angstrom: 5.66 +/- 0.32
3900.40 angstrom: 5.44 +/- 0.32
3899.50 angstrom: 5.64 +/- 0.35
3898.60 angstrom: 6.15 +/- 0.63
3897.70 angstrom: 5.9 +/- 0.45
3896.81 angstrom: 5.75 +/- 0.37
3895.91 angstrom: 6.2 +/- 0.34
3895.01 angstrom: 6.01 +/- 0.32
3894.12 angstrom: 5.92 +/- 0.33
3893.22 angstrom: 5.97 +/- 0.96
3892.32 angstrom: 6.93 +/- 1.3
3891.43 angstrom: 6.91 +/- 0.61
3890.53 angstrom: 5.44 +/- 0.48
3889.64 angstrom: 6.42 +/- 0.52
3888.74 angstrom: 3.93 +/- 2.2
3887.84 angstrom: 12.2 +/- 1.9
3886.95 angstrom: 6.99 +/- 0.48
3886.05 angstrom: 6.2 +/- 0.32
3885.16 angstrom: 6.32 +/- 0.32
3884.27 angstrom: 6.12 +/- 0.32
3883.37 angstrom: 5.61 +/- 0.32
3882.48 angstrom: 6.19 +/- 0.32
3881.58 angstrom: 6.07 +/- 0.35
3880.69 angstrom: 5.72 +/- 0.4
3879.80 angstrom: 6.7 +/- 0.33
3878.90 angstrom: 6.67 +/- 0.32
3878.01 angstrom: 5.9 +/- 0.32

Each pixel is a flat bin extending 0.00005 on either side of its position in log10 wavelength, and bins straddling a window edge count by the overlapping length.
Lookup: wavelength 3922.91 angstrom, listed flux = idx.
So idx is 5.95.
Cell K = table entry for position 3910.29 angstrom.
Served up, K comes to 6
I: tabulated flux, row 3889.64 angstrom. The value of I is 6.42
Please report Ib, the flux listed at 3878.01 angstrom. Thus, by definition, 5.9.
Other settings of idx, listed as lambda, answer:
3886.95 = 6.99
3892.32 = 6.93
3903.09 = 5.61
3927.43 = 5.93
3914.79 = 8.39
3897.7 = 5.9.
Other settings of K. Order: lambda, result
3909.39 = 5.72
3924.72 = 5.71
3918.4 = 6.3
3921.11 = 5.33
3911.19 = 5.83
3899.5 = 5.64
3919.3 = 5.92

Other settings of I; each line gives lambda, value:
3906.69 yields 6.64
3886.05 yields 6.2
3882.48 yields 6.19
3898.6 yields 6.15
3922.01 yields 5.03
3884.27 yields 6.12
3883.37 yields 5.61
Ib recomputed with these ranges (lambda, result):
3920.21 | 6.01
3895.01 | 6.01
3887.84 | 12.2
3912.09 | 5.5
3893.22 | 5.97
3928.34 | 4.77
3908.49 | 5.75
